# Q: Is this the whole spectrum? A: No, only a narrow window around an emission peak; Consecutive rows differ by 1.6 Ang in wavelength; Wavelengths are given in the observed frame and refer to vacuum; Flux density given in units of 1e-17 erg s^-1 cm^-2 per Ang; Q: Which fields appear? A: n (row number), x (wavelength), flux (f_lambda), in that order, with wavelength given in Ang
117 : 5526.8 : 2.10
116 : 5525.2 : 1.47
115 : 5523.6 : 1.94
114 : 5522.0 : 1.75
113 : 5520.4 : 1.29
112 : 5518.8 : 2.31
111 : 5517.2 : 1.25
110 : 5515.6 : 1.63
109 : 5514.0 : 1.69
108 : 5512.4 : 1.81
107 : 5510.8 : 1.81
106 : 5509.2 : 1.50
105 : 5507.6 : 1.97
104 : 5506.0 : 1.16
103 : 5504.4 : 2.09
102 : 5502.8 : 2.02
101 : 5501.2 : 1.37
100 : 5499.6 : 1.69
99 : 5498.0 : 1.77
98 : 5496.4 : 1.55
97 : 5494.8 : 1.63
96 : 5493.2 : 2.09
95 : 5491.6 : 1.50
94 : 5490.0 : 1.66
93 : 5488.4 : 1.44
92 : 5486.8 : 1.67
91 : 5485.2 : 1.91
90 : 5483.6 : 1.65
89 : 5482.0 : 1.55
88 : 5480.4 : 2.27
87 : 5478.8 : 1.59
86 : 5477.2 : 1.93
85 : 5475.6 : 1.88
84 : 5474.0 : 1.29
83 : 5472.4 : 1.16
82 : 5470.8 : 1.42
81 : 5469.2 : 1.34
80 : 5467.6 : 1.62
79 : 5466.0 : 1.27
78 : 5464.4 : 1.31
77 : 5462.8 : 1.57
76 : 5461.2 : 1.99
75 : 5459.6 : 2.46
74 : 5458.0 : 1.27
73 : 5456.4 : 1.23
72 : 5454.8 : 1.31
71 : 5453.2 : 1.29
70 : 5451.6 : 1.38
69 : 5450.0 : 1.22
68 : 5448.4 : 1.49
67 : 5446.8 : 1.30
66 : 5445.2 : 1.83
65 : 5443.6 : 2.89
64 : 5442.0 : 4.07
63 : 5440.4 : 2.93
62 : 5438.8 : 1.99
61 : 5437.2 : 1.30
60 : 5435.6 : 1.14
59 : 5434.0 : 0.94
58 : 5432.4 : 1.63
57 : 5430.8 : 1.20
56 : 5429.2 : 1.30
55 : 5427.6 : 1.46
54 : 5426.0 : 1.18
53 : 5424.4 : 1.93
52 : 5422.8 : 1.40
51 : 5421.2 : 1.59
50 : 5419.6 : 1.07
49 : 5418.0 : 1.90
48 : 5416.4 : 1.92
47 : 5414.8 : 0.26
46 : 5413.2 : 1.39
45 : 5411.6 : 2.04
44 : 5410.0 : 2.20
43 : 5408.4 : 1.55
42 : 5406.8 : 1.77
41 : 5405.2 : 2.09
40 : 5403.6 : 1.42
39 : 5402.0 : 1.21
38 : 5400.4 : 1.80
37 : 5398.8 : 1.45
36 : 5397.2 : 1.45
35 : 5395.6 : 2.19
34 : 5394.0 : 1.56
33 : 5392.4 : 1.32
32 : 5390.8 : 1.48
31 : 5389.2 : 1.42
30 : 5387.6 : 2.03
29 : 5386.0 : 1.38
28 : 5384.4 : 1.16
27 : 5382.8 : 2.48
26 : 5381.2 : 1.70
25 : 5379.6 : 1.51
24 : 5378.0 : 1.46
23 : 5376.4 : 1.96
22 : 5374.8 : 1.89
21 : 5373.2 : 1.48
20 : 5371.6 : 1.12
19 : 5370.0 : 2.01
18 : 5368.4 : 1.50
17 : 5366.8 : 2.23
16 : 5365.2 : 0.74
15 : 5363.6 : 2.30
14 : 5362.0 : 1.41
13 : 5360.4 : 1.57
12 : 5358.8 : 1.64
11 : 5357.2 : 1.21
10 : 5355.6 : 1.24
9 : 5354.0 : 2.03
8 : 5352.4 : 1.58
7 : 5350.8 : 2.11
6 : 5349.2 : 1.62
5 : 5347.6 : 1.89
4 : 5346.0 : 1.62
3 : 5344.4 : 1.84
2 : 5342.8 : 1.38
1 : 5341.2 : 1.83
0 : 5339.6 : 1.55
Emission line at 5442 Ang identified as H-beta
